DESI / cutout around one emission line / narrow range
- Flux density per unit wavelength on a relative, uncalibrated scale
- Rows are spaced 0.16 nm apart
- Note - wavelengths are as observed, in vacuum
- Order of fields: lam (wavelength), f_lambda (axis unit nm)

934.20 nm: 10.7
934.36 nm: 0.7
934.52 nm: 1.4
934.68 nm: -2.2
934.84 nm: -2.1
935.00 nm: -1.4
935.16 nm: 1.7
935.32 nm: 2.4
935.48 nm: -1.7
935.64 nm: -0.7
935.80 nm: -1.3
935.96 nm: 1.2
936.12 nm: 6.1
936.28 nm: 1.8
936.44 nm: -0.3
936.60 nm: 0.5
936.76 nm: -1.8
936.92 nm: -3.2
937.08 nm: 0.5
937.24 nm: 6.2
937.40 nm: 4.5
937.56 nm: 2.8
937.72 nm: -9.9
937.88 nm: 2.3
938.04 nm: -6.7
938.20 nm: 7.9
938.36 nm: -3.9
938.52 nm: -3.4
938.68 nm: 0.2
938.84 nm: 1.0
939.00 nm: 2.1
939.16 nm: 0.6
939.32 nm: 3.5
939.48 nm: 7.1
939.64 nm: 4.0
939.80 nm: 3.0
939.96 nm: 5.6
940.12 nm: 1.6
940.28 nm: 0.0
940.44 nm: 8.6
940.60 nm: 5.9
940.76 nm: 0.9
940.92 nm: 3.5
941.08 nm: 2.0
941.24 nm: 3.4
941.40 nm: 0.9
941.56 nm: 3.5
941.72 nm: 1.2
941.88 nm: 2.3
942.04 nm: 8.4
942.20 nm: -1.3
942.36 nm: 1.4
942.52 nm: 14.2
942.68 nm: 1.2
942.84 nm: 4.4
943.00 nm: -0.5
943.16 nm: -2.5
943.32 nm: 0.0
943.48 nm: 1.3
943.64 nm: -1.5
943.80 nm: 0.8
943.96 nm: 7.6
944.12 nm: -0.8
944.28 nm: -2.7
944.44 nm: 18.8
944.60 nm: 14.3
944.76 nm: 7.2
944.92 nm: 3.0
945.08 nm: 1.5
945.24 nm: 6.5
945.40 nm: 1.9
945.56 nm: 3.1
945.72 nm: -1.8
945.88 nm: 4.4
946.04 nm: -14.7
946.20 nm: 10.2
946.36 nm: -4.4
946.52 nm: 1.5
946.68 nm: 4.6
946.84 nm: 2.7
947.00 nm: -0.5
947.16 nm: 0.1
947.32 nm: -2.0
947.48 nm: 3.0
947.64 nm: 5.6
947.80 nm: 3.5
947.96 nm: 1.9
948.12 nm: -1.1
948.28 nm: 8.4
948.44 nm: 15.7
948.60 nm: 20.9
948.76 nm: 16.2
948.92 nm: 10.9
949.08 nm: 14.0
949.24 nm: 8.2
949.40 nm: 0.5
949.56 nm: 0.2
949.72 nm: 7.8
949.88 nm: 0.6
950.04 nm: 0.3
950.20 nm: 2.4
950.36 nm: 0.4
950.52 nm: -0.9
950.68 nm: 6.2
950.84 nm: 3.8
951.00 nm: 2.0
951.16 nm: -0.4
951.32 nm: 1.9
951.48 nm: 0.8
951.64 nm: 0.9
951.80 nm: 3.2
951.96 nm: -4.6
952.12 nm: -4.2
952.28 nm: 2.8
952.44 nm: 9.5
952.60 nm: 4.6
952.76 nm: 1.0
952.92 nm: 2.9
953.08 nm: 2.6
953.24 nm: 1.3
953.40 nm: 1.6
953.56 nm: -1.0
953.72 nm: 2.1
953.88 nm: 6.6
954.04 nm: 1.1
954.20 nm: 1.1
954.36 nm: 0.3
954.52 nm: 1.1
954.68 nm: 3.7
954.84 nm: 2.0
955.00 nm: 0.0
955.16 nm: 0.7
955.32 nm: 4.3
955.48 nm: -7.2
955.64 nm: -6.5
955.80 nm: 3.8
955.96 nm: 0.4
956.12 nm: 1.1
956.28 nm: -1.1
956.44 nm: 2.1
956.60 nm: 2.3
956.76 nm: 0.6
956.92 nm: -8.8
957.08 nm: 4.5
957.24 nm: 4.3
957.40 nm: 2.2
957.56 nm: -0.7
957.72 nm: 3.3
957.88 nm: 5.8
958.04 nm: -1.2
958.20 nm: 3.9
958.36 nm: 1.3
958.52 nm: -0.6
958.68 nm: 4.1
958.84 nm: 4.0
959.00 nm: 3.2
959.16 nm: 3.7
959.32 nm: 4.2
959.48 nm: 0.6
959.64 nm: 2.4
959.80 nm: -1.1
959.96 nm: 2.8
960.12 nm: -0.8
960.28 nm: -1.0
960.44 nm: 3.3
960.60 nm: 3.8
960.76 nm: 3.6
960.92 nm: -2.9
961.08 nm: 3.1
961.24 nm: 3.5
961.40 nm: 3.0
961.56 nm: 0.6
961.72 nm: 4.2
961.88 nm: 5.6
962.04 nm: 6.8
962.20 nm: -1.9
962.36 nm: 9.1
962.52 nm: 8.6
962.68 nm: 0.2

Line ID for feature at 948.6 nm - [O III] 5007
